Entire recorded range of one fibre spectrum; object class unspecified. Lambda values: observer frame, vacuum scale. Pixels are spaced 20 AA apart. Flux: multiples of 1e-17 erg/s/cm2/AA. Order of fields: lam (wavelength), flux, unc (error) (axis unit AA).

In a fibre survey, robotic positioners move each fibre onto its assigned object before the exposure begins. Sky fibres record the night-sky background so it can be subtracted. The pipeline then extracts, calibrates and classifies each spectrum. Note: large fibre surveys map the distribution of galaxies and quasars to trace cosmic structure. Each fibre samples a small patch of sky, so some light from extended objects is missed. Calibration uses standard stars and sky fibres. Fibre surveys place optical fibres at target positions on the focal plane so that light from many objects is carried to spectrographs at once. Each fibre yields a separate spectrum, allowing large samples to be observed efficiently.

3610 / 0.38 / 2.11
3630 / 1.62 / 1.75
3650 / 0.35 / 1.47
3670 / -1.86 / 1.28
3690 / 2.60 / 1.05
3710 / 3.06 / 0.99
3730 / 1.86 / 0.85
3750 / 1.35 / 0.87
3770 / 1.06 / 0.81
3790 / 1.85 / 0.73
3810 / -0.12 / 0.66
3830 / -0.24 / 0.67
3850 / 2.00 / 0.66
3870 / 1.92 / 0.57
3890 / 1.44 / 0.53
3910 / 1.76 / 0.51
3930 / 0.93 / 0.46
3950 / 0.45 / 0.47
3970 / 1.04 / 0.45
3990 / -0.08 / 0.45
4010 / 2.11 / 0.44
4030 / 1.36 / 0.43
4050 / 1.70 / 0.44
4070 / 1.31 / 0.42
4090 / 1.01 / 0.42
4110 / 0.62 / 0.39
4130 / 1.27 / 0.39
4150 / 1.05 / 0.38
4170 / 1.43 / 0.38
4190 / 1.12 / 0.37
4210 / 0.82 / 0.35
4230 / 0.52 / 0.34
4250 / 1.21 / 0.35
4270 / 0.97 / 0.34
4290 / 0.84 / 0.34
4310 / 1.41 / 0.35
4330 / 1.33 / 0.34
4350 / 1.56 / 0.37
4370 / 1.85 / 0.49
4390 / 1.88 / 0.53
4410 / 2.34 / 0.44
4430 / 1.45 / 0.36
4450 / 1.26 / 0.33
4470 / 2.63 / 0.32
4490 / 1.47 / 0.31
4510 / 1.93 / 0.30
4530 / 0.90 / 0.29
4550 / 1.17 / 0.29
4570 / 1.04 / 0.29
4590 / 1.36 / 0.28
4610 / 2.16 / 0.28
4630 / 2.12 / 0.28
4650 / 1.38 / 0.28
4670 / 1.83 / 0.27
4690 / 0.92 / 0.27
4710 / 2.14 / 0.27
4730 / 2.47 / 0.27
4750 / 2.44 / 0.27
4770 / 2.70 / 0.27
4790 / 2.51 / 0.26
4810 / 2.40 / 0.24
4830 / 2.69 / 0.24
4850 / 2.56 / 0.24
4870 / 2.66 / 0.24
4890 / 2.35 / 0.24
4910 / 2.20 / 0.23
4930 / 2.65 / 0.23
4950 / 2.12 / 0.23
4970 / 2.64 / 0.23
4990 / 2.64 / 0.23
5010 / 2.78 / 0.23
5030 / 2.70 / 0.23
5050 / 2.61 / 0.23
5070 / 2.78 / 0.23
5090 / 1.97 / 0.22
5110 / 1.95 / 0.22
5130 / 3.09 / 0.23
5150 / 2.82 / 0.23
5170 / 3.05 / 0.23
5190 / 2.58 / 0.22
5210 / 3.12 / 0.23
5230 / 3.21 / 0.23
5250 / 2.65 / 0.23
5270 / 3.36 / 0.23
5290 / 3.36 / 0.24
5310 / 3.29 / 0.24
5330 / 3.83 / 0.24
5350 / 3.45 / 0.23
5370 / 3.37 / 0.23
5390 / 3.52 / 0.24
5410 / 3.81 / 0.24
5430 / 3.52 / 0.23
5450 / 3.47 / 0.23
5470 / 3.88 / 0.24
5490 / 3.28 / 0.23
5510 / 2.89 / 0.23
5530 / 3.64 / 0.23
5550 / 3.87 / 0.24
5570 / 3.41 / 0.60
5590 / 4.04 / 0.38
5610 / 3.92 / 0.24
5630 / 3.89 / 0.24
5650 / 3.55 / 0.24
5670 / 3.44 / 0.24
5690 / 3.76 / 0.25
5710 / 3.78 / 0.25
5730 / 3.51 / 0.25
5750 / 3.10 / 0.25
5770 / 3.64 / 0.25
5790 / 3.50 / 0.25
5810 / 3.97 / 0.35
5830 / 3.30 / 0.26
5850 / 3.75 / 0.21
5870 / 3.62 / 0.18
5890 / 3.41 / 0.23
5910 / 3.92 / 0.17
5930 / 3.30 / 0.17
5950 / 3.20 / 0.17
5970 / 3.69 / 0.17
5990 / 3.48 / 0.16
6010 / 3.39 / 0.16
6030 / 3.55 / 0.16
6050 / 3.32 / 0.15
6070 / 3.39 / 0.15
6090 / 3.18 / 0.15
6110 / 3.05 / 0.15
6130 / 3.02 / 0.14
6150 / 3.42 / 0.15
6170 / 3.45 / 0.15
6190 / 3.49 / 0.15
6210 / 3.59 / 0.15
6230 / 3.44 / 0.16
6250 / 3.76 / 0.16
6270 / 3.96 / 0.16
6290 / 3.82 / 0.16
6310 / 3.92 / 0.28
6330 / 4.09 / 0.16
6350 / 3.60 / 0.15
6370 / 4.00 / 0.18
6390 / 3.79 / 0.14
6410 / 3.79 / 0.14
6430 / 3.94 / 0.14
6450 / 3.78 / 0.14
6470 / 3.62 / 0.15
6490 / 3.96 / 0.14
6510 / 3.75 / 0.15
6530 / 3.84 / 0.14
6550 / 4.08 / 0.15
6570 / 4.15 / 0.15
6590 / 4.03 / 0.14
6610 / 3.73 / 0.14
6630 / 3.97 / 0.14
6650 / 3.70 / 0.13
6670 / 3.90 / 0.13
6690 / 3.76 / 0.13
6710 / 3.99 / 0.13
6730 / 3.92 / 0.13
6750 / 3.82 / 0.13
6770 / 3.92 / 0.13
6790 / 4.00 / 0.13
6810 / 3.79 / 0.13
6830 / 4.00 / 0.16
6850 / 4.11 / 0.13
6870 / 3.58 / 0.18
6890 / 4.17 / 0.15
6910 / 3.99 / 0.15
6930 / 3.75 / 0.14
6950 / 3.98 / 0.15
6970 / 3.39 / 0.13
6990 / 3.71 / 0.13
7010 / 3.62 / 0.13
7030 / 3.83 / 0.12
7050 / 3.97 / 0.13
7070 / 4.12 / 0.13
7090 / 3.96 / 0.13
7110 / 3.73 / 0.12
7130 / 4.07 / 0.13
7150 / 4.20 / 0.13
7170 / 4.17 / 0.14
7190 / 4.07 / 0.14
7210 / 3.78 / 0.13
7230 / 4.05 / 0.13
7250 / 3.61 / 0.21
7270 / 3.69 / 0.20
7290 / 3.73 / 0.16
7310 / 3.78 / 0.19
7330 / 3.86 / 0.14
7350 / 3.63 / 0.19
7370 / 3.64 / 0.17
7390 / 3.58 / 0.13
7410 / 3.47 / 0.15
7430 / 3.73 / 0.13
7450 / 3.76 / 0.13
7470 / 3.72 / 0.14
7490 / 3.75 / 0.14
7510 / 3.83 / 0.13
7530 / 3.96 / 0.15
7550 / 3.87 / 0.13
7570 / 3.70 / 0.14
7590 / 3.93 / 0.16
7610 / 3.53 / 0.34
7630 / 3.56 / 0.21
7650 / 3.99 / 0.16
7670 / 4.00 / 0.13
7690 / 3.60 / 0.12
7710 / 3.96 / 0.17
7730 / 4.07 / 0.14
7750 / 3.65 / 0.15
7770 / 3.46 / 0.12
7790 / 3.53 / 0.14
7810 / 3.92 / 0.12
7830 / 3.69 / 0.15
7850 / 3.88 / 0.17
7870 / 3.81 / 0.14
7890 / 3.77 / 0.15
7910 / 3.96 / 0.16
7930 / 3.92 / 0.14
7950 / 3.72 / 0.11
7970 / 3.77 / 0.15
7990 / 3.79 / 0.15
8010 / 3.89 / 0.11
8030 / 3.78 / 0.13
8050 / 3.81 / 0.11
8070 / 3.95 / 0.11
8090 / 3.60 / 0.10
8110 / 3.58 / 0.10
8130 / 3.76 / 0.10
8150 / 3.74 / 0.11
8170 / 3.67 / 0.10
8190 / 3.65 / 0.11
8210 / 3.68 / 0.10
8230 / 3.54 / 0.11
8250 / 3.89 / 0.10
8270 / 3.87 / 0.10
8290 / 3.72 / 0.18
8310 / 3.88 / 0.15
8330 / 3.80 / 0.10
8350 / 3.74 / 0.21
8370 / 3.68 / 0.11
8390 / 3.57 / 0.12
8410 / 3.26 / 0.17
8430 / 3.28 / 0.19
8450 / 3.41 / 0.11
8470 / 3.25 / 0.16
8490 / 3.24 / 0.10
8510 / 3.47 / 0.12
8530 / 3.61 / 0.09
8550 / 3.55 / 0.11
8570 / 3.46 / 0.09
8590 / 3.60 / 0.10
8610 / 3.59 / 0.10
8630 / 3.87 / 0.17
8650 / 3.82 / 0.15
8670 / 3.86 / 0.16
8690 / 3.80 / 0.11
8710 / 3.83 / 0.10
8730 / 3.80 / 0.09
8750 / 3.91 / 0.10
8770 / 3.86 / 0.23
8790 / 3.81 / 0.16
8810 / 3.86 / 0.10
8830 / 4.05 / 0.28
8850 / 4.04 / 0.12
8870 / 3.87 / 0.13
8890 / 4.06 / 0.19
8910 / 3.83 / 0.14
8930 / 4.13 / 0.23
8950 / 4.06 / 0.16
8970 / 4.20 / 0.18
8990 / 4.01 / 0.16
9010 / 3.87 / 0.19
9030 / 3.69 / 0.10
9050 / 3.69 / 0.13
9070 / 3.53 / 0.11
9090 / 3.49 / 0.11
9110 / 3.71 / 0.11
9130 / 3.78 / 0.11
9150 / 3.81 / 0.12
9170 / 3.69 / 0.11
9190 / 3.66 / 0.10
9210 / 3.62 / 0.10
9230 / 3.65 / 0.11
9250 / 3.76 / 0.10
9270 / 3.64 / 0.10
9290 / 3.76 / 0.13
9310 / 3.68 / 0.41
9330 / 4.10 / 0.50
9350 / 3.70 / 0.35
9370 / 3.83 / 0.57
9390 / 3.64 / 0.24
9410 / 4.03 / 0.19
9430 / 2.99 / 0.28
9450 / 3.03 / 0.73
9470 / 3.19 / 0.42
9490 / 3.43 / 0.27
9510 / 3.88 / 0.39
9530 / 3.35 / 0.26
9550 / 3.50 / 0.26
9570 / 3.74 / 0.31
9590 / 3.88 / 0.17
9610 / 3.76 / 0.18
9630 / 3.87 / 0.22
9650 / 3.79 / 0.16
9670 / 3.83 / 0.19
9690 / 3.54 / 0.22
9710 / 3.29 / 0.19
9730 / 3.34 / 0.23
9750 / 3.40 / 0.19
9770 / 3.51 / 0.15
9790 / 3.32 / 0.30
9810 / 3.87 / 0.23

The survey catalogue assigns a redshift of 0.18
